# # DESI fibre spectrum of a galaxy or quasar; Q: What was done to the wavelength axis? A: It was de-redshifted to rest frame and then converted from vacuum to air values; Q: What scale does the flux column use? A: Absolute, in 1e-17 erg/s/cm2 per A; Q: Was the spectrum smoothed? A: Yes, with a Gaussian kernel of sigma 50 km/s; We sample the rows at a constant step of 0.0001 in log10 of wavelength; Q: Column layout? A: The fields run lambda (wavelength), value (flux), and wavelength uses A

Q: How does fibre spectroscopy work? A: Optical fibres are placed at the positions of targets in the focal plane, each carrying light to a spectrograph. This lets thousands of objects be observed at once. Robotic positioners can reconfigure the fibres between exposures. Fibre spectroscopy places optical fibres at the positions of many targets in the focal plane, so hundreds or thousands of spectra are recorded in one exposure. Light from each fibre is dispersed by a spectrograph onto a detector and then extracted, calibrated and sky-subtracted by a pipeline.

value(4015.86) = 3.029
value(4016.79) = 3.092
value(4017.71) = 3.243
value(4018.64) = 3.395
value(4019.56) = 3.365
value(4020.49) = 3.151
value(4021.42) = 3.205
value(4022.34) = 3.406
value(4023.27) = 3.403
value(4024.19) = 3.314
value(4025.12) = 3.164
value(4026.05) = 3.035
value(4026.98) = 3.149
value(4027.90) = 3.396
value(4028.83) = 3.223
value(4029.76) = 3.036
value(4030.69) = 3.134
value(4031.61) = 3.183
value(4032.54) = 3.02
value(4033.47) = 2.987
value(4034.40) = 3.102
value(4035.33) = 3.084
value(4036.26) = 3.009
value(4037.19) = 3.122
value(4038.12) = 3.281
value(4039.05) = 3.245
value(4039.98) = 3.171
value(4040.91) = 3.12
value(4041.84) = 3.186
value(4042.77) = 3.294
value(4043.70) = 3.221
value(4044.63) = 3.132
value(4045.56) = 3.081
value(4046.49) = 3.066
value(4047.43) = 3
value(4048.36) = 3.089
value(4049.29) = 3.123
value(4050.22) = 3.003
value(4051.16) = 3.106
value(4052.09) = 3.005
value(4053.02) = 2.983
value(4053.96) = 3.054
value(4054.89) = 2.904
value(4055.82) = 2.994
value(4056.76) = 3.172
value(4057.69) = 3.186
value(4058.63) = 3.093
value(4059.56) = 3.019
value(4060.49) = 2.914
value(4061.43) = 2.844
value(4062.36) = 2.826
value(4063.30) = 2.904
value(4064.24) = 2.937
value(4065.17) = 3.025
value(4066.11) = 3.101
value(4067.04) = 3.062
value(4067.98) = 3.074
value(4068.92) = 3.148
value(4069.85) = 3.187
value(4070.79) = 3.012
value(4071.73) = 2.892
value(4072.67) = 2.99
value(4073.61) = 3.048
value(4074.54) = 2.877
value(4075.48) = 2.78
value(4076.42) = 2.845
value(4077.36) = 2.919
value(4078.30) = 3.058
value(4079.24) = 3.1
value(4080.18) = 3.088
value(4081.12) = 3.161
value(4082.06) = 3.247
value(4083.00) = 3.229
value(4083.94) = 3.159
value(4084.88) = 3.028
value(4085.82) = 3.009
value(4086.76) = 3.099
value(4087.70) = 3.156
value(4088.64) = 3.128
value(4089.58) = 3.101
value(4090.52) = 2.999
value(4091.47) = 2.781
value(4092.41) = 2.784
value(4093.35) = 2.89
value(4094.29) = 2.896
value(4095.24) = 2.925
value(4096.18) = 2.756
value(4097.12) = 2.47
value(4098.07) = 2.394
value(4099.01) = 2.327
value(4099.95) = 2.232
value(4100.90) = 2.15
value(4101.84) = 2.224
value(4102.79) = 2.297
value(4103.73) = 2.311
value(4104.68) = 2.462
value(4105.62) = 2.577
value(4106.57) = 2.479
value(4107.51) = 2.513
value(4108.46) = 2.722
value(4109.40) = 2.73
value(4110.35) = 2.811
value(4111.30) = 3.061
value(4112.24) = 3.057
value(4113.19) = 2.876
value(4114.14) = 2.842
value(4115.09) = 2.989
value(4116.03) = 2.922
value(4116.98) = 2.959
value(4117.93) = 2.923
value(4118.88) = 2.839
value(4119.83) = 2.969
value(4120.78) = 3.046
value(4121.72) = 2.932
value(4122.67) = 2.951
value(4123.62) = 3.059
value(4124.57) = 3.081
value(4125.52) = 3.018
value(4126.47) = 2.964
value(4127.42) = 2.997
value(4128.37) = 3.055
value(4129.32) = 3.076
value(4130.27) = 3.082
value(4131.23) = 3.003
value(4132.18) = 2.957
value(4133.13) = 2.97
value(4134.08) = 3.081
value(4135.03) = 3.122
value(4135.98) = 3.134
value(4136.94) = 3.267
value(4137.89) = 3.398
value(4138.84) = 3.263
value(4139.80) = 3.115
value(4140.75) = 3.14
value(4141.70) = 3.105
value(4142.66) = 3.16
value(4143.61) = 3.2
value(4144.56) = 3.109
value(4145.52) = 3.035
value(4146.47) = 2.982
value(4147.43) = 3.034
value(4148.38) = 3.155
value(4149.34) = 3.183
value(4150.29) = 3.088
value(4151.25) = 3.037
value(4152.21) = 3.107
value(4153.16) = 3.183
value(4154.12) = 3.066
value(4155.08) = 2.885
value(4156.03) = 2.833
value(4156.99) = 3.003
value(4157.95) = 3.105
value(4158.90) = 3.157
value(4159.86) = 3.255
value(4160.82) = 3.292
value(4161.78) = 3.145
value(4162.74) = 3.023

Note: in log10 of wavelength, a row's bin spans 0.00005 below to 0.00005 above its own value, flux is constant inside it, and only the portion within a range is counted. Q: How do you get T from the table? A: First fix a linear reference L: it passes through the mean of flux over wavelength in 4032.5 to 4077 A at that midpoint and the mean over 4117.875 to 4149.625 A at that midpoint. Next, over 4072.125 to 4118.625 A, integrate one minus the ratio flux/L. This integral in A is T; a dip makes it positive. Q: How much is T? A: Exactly 3.59 A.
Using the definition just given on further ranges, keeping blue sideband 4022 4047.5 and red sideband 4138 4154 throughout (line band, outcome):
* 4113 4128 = 0.8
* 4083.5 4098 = 1.0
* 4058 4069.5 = 0.6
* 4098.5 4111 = 2.7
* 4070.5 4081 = 0.6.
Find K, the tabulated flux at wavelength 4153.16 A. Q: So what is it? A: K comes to 3.183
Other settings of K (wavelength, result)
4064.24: 2.937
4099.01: 2.327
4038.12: 3.281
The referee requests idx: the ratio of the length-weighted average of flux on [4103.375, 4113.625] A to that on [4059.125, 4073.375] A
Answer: 0.90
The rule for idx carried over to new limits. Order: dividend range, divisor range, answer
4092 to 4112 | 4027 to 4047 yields 0.82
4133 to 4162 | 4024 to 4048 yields 0.99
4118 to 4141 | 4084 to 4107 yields 1.14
